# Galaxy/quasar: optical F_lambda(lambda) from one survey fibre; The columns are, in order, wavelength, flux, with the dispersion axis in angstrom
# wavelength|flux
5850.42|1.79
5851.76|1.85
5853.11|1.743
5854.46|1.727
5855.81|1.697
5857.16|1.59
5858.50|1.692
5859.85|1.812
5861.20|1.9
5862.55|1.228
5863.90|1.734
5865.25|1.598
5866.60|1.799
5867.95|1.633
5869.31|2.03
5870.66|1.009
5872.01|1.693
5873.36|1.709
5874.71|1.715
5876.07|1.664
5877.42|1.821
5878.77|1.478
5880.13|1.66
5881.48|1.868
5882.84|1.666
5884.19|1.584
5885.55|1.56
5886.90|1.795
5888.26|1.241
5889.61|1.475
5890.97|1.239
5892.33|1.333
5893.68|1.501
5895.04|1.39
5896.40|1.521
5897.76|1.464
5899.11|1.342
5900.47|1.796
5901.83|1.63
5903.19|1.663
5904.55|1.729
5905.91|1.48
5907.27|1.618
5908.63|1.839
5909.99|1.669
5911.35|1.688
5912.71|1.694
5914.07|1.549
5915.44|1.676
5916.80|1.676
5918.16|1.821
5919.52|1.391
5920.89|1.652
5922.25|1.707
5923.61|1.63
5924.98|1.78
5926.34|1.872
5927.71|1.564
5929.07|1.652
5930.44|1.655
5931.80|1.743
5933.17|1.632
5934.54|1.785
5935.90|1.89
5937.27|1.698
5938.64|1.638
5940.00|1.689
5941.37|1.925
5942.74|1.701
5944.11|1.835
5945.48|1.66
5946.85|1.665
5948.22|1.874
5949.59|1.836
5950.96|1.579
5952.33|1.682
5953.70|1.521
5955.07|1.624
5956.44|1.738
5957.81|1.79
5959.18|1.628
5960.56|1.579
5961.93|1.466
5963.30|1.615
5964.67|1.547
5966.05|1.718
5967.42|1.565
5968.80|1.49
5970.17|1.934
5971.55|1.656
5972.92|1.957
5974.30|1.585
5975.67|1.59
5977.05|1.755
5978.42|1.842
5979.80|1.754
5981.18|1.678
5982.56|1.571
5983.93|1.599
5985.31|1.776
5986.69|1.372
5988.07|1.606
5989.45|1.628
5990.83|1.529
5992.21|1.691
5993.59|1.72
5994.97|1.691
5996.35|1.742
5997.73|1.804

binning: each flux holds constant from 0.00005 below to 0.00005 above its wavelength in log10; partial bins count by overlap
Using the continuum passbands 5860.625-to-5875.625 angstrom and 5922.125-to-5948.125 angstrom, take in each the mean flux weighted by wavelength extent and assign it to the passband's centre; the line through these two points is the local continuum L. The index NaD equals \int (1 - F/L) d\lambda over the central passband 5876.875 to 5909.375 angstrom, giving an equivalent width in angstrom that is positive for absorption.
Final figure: 2.0 angstrom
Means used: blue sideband 1.64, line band 1.57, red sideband 1.73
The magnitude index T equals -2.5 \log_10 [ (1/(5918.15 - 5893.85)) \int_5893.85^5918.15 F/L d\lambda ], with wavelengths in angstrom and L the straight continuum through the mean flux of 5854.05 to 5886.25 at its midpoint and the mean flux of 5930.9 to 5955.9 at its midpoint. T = 0.05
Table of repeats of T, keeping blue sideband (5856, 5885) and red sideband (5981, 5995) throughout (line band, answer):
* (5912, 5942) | -0.036 mag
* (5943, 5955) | -0.045 mag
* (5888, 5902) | 0.143 mag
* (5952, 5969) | 0.009 mag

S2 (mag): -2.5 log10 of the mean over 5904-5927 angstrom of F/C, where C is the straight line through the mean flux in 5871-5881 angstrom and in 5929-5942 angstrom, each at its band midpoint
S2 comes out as 0.02 mag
